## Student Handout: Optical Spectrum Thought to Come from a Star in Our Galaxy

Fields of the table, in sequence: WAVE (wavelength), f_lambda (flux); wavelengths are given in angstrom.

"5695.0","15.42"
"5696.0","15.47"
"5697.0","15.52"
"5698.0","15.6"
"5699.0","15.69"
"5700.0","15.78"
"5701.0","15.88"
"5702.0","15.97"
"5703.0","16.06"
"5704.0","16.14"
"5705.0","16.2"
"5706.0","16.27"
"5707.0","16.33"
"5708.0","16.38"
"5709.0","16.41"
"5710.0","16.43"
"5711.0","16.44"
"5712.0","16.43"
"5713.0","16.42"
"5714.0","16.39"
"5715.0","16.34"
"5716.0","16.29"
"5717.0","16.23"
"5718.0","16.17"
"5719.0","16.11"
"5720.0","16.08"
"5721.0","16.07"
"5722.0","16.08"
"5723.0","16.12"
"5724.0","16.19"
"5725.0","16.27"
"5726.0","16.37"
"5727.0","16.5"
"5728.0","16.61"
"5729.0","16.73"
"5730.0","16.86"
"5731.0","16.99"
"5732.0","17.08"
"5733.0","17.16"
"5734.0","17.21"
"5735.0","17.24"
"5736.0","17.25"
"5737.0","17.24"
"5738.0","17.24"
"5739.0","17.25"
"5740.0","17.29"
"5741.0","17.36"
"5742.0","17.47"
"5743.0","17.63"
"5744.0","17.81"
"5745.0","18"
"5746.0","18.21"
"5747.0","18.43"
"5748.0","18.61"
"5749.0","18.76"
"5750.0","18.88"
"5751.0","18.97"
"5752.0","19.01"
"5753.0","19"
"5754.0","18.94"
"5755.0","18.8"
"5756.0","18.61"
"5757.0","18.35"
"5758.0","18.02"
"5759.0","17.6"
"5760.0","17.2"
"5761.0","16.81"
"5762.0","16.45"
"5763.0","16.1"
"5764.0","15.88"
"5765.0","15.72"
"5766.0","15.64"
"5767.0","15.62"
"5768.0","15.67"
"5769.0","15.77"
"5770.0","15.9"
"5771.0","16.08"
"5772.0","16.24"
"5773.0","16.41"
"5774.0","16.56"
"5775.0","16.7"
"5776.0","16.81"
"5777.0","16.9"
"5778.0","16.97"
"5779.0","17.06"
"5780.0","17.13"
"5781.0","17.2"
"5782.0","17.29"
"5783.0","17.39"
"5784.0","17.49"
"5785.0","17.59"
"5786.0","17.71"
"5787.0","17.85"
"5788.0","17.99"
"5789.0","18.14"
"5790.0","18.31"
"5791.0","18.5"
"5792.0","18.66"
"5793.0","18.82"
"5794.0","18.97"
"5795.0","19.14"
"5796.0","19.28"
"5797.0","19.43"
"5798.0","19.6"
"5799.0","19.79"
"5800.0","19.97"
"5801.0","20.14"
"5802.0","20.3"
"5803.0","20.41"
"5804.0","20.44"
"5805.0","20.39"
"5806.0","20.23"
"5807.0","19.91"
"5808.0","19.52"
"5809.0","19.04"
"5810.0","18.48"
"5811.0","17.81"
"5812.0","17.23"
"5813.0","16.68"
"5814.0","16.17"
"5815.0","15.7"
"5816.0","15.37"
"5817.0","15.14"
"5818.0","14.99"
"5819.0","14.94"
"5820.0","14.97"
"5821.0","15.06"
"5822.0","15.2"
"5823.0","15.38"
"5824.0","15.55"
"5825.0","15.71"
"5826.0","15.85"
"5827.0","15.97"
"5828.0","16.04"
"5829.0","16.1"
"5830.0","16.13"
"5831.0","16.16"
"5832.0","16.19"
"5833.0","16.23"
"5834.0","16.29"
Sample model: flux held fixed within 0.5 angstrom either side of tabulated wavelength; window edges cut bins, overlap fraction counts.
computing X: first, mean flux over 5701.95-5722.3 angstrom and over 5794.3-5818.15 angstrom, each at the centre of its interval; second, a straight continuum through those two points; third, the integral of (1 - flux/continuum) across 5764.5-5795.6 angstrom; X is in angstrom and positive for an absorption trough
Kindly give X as 1.4 angstrom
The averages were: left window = 16.3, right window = 18.6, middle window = 17.2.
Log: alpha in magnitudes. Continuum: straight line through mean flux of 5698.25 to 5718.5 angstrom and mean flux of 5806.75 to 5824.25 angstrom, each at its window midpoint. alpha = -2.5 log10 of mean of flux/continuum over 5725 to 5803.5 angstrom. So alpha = -0.08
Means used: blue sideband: 16.2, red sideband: 16.5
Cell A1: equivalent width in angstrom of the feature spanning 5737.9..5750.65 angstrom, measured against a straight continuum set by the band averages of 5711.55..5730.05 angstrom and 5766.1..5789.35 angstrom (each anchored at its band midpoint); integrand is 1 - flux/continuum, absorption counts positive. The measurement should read -1.1 angstrom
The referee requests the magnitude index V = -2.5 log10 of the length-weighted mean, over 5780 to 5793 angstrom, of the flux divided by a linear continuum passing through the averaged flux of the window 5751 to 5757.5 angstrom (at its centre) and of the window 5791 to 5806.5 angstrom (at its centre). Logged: 0.09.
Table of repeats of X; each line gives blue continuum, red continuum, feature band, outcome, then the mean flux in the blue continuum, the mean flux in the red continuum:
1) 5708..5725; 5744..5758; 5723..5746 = 0.53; 16.3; 18.6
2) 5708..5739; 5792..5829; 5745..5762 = -1.36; 16.6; 17.7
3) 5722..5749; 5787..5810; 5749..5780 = 1.80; 17.2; 19.4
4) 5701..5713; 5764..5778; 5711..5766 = -3.25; 16.3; 16.2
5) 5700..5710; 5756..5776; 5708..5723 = -0.04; 16.2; 16.5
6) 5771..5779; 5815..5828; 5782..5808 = -4.76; 16.6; 15.4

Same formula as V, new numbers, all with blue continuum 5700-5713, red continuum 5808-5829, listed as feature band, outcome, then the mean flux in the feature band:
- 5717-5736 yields -0.022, 16.6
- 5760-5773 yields 0.009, 16.1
